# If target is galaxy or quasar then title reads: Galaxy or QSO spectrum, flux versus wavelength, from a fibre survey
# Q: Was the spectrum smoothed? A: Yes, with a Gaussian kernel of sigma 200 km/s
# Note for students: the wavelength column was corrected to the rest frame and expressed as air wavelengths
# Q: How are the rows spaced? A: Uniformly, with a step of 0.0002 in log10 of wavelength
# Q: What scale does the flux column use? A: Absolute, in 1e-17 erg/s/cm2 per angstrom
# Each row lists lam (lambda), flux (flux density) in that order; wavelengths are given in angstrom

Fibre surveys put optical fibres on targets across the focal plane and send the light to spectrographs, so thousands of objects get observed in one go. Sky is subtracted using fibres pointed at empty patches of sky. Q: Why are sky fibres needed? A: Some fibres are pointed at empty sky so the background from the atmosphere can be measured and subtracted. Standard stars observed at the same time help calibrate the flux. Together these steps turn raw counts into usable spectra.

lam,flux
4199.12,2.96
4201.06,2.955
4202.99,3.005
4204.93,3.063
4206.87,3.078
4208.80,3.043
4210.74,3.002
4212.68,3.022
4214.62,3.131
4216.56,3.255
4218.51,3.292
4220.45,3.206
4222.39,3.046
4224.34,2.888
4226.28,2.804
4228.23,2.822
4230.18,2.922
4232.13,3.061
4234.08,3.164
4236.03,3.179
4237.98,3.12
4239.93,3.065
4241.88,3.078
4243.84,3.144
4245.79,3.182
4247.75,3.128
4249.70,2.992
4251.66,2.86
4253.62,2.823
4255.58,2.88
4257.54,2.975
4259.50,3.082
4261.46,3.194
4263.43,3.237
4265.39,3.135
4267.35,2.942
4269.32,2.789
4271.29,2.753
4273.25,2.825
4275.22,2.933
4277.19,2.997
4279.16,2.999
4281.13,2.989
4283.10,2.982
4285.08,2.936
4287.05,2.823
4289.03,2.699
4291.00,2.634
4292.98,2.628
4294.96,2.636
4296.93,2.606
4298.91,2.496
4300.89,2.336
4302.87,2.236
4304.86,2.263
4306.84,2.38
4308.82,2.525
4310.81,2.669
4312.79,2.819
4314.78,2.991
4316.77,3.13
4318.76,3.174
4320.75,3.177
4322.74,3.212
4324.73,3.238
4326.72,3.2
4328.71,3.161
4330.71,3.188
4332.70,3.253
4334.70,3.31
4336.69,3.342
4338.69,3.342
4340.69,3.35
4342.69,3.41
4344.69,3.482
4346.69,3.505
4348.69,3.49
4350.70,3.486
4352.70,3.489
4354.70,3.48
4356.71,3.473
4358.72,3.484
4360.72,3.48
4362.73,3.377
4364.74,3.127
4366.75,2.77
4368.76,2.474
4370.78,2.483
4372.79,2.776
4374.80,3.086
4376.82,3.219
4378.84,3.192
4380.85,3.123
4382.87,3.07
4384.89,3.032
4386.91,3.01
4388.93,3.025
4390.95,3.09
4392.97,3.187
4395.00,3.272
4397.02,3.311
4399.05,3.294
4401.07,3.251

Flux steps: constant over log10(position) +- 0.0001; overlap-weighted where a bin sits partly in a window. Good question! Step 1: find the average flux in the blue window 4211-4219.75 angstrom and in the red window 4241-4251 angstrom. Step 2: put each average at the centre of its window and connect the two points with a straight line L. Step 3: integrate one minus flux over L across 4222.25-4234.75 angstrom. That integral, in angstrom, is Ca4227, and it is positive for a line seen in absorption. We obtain 0.7 angstrom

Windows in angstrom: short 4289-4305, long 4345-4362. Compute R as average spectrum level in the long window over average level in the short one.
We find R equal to 1.39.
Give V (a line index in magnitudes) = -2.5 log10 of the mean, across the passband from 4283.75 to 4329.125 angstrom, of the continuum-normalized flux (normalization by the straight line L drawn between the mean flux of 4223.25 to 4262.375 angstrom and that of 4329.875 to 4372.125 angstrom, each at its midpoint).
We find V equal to 0.143 mag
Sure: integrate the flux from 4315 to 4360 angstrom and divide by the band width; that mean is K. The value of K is 3.33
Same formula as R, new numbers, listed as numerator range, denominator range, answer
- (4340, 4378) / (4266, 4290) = 1.12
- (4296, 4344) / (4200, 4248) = 0.96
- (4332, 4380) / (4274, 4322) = 1.18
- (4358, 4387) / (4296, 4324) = 1.12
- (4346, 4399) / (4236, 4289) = 1.06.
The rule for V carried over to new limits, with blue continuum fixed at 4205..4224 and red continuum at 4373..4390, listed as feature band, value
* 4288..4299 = 0.178 mag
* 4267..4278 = 0.085 mag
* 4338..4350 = -0.115 mag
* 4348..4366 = -0.113 mag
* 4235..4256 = 0.020 mag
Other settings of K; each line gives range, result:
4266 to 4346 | 2.93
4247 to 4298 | 2.9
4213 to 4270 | 3.05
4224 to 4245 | 3.03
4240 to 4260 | 3.02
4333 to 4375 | 3.25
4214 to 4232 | 3.04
